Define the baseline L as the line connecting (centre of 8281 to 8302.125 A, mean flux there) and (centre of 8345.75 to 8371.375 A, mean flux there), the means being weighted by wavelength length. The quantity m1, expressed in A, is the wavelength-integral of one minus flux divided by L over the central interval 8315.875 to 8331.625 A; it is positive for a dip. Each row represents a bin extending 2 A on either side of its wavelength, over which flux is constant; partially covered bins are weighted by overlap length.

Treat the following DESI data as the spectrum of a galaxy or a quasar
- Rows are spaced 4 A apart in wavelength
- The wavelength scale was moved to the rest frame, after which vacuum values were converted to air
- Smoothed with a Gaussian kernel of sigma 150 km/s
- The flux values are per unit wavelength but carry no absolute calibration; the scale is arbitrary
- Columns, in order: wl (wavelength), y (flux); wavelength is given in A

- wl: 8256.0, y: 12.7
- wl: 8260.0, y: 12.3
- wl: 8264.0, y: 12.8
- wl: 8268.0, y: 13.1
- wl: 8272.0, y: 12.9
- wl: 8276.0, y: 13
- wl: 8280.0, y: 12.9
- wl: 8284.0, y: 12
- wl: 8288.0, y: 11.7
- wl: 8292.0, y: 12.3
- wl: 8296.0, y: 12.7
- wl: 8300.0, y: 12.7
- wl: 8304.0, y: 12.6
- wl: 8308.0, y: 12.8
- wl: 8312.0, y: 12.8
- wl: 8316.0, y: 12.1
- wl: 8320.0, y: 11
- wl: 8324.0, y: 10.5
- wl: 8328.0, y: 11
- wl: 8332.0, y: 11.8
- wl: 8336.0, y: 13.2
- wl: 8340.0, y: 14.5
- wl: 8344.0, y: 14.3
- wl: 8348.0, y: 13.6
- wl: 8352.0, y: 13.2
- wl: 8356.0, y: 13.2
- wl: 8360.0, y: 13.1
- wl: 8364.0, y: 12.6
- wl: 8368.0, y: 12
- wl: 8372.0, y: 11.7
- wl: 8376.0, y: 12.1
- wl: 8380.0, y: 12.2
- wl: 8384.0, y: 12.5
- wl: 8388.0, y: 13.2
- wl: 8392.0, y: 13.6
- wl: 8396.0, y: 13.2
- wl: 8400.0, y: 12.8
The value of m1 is 1.86 A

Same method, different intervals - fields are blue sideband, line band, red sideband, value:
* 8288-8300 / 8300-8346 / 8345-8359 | 1.66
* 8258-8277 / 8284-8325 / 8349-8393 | 1.95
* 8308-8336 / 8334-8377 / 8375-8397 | -2.72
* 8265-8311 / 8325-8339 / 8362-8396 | 0.56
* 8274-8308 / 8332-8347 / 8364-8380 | -1.78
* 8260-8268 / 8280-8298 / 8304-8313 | 0.70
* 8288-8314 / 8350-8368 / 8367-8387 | -0.96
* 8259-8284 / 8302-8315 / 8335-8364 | 0.45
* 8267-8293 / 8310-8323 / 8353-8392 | 0.73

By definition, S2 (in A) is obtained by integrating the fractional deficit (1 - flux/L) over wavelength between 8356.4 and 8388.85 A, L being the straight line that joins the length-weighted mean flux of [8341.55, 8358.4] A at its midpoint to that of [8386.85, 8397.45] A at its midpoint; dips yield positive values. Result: 2.47 A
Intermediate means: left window 13.6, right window 13.4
